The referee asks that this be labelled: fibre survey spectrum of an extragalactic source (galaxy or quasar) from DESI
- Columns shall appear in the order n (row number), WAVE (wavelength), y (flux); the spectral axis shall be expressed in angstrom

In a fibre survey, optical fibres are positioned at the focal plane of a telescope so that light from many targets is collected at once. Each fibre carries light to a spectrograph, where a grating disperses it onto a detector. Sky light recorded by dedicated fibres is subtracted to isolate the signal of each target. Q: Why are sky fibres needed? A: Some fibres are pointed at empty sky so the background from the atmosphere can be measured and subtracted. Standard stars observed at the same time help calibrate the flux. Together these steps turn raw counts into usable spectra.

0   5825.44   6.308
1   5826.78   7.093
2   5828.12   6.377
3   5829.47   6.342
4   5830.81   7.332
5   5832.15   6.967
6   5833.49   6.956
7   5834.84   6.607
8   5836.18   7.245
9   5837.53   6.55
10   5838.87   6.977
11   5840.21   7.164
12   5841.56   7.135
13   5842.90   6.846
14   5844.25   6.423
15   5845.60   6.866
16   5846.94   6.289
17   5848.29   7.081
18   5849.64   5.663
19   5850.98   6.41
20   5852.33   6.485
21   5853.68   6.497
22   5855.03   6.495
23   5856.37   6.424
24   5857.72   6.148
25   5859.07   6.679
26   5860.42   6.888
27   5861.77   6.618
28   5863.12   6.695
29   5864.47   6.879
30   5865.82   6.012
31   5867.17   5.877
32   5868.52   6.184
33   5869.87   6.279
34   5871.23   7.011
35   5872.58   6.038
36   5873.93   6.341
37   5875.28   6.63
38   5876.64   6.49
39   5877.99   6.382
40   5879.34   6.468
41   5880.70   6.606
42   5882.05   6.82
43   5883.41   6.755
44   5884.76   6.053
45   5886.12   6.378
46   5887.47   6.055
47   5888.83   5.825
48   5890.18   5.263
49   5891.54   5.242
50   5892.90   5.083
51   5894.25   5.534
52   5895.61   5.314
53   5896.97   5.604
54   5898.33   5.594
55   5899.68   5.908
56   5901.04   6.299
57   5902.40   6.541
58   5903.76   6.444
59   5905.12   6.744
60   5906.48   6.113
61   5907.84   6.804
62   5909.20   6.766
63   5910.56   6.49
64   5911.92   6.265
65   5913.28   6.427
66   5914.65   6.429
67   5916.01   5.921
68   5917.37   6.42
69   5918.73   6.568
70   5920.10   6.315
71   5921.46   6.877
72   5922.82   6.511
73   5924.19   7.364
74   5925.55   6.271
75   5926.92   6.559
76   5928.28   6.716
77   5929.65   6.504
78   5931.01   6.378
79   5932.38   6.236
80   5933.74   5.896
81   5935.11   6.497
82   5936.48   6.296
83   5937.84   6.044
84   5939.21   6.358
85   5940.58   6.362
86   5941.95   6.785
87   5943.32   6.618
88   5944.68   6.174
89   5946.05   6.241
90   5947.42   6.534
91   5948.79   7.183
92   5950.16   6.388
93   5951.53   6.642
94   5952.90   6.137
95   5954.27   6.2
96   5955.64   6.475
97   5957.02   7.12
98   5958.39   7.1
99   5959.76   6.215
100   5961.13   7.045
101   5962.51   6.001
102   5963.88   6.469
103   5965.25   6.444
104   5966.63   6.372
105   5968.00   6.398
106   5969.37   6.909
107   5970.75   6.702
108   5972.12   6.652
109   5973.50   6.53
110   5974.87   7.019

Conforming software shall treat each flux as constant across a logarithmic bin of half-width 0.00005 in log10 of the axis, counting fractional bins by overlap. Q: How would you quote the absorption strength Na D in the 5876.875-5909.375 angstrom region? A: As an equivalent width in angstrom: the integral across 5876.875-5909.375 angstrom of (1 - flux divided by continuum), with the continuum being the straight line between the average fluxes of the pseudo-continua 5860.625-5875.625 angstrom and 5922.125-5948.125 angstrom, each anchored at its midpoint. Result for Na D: 1.66 angstrom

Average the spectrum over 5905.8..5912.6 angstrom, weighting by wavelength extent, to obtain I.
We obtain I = 6.49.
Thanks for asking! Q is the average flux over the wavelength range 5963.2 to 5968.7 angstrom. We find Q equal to 6.43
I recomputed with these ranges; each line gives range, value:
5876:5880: 6.46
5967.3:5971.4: 6.67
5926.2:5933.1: 6.48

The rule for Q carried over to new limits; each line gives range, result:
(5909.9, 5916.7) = 6.3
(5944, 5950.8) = 6.51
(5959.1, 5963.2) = 6.42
